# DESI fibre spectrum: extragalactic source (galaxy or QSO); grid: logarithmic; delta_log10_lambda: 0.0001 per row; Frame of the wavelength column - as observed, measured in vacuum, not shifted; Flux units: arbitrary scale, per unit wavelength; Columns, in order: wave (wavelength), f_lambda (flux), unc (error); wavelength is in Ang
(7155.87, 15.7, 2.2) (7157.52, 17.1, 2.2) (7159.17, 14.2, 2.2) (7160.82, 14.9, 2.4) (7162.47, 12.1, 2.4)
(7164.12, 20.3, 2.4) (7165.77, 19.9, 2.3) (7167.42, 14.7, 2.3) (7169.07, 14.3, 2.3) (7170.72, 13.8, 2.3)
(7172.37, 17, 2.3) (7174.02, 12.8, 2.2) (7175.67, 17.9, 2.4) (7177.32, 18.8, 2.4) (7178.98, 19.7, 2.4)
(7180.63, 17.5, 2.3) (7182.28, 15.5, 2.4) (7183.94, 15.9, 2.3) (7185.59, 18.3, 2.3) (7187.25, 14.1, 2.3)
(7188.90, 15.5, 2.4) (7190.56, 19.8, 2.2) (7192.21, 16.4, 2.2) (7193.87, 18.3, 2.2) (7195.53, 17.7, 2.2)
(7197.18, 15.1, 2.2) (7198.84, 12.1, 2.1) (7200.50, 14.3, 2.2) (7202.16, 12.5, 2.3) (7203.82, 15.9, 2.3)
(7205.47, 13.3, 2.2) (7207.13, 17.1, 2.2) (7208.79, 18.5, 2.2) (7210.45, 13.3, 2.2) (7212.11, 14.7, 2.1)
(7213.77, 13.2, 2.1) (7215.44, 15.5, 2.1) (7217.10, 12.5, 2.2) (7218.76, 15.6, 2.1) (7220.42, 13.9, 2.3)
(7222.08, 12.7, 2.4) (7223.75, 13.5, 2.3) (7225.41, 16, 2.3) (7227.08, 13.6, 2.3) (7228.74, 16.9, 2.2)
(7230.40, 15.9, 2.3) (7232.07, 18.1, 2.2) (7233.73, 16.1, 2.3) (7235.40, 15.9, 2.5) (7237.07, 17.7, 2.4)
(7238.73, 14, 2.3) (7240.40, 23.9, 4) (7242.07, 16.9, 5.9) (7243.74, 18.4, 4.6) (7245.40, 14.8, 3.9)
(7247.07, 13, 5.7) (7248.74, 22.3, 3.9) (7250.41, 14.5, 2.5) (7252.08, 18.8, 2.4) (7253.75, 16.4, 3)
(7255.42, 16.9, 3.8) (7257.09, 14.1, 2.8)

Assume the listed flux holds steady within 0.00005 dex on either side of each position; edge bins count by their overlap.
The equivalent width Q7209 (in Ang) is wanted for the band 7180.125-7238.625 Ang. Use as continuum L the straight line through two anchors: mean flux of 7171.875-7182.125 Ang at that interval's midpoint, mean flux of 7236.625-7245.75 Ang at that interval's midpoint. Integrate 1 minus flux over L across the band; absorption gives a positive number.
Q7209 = 6.69 Ang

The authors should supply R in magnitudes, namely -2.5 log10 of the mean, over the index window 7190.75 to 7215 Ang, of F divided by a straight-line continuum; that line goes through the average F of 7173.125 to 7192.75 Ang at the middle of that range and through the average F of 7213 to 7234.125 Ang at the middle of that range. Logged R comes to 0.04 mag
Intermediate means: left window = 16.9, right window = 14.9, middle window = 15.3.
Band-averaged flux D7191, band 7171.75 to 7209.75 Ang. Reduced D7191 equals 16.2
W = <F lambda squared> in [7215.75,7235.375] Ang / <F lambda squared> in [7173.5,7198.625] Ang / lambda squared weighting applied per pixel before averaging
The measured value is 0.90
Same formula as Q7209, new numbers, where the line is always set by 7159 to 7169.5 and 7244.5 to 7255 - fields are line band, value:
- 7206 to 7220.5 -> 1.2 Ang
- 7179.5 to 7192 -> -0.5 Ang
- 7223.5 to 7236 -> 0.5 Ang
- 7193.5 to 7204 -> 0.8 Ang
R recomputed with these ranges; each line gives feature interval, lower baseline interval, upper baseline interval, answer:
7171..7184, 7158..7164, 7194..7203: -0.15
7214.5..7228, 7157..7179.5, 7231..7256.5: 0.19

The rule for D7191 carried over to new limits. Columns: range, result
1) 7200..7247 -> 15.5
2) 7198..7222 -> 14.4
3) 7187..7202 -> 15.8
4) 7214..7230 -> 14.5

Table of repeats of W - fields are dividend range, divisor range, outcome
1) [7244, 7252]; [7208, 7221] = 1.14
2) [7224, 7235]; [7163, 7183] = 0.97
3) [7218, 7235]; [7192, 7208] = 1.01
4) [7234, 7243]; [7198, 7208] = 1.25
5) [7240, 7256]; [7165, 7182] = 1.07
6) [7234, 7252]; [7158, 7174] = 1.13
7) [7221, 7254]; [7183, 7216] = 1.07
